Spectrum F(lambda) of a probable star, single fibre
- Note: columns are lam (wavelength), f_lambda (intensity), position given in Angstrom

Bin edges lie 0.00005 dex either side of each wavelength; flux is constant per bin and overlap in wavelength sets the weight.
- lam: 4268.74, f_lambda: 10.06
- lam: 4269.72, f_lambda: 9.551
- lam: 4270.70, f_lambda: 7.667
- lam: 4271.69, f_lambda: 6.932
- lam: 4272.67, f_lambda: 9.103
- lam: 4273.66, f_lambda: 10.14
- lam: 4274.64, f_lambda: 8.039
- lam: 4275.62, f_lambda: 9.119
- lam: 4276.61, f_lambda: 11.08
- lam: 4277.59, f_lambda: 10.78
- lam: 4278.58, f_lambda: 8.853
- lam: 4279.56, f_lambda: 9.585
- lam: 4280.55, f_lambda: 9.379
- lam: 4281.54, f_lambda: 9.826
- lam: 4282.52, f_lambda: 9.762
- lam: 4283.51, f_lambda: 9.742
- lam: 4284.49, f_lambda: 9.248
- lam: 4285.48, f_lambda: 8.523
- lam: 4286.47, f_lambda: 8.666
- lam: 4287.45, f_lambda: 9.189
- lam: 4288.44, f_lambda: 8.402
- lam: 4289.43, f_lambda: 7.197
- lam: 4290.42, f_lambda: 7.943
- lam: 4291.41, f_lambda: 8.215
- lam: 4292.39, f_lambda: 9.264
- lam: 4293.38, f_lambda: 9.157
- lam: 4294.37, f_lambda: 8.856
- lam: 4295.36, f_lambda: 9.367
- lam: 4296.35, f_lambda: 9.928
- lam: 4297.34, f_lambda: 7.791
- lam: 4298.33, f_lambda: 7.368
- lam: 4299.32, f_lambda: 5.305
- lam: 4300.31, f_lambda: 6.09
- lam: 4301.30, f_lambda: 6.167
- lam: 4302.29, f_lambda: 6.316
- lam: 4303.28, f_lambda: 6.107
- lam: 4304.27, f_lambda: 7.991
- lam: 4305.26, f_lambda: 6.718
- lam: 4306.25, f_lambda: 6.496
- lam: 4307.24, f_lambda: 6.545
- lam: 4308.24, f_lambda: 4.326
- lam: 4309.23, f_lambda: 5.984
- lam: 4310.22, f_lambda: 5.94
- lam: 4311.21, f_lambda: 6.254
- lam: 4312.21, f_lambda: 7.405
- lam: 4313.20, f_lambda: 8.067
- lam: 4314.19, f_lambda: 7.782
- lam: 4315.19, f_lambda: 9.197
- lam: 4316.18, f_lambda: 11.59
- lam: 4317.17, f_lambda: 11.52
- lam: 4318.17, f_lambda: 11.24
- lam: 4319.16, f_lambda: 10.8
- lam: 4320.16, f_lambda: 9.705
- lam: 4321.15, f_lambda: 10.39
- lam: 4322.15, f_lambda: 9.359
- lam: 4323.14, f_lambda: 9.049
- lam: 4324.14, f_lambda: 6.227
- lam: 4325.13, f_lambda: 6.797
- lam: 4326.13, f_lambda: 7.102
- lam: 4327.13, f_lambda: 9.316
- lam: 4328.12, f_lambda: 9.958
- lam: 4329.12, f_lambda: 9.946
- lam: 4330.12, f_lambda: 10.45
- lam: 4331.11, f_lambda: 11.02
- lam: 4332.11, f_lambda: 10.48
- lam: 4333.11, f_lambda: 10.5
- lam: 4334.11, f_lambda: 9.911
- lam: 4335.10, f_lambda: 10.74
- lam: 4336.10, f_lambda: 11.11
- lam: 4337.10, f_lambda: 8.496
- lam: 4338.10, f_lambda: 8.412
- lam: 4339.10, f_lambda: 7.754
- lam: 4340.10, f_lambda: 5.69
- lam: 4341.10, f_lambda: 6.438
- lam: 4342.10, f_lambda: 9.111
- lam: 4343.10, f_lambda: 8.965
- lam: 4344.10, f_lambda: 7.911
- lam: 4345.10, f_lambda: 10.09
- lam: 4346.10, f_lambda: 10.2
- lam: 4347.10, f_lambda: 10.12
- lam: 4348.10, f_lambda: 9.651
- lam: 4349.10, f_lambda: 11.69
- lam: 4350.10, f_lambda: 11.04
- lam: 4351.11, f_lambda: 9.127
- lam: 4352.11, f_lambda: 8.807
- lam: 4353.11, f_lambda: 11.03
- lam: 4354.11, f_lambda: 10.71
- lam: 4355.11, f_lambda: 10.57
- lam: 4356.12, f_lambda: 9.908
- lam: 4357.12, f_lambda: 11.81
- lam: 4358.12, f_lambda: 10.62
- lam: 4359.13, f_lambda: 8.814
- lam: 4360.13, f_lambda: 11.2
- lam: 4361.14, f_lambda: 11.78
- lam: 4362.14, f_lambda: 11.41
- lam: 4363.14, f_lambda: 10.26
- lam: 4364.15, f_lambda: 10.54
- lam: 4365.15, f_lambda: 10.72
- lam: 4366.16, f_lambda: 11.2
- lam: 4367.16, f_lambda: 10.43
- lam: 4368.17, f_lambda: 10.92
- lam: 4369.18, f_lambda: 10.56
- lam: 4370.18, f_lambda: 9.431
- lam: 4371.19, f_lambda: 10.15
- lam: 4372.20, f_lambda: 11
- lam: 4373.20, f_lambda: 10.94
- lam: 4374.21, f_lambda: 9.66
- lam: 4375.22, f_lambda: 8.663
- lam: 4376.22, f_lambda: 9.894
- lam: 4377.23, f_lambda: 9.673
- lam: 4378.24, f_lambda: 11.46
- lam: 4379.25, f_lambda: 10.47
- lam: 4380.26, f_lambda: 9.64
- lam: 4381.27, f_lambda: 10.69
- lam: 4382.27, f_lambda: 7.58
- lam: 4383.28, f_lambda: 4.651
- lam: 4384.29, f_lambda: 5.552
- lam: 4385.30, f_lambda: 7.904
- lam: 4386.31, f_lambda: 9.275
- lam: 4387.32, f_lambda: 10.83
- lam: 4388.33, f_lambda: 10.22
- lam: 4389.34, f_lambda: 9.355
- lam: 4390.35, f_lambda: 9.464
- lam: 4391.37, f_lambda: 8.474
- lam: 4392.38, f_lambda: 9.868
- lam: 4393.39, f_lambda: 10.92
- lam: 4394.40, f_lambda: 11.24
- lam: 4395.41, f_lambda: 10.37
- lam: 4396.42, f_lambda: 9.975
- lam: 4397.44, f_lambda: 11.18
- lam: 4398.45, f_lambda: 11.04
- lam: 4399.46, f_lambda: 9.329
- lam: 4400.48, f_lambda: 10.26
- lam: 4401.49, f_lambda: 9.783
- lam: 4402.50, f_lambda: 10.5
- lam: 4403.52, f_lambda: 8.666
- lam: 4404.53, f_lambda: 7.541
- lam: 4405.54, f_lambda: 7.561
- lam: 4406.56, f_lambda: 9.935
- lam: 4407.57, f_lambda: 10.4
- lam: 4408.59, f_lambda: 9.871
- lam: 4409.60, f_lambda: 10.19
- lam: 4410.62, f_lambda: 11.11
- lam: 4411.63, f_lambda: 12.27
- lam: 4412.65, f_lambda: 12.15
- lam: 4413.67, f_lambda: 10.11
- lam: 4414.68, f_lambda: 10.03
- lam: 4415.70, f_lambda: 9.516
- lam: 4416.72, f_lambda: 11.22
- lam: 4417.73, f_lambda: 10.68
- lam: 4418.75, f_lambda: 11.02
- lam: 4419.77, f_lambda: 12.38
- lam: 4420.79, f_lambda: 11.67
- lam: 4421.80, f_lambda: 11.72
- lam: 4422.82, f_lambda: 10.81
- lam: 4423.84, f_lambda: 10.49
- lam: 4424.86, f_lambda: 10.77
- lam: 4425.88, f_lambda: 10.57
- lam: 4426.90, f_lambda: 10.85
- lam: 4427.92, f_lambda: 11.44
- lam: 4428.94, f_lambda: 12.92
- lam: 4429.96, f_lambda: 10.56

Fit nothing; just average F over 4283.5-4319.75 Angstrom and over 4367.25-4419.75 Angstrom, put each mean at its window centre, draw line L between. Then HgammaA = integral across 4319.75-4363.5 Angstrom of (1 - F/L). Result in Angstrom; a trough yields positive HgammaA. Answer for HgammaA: -3.9 Angstrom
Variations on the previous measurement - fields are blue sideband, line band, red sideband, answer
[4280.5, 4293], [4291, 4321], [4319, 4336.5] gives 4.1 Angstrom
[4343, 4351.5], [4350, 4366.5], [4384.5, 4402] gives -1.1 Angstrom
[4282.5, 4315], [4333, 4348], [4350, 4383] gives 0.4 Angstrom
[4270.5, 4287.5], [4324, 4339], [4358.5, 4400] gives 0.3 Angstrom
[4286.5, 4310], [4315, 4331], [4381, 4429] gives -3.1 Angstrom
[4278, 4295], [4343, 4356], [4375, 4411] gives -1.0 Angstrom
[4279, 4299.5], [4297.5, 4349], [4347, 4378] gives 5.9 Angstrom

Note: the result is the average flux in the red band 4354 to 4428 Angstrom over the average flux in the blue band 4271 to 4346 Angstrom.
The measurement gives 1.18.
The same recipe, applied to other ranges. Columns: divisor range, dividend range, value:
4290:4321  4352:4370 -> 1.34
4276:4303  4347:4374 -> 1.23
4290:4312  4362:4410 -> 1.36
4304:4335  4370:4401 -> 1.11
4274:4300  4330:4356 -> 1.09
